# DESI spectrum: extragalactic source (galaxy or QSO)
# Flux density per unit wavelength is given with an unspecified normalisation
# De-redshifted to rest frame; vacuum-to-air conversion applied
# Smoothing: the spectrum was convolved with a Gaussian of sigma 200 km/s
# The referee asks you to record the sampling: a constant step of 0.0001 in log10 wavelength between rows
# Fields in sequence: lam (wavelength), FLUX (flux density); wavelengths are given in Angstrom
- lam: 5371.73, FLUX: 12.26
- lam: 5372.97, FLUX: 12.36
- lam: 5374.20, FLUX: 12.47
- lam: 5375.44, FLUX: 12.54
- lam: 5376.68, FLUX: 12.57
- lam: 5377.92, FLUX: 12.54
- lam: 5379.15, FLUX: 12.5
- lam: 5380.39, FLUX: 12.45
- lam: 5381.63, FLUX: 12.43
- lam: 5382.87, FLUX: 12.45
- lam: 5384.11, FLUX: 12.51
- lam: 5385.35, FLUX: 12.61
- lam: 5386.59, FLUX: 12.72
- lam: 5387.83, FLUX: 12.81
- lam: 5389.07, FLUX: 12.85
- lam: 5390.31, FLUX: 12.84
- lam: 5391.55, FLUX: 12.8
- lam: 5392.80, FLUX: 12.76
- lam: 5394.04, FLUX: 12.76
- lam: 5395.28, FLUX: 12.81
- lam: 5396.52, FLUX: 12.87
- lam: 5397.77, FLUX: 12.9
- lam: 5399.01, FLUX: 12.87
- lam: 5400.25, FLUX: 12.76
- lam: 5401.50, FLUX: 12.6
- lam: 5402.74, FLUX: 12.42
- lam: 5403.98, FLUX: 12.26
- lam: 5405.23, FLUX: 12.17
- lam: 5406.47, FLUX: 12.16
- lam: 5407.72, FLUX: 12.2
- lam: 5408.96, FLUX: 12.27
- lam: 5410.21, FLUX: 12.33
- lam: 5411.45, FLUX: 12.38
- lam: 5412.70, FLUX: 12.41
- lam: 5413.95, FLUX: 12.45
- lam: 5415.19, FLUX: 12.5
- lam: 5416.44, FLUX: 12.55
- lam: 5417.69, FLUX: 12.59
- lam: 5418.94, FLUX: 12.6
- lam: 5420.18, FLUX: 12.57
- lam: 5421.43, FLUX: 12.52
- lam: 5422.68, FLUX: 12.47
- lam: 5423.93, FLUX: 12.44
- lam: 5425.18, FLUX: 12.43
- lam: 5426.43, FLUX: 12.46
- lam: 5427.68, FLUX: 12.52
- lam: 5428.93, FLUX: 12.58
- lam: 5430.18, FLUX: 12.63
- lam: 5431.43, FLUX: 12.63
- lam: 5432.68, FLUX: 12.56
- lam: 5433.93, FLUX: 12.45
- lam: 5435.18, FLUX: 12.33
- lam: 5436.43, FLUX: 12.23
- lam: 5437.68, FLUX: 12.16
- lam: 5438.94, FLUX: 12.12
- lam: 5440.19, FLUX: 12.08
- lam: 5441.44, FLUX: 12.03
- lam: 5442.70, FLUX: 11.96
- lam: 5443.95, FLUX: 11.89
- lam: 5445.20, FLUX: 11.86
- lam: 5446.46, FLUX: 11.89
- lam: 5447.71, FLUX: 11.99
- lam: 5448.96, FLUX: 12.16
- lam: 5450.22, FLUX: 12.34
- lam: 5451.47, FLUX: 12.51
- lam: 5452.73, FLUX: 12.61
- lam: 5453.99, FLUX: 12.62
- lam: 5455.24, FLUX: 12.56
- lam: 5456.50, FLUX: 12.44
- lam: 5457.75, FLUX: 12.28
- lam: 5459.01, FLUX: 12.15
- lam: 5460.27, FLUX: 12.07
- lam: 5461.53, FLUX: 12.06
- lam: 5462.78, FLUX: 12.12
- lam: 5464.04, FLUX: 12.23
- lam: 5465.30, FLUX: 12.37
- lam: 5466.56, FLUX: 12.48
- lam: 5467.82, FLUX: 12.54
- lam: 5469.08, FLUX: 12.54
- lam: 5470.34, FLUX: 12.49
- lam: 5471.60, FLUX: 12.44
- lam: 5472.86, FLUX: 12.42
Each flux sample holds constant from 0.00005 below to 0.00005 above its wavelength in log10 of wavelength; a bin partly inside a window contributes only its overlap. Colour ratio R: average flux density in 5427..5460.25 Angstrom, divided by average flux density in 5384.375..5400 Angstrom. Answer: 0.96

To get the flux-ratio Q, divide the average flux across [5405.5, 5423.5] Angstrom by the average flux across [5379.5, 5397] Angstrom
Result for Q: 0.98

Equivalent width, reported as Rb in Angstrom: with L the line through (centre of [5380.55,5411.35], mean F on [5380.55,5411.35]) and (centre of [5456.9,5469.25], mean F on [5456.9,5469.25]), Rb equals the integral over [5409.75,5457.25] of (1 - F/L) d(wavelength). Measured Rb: 0.2 Angstrom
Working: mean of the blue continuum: 12.6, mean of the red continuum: 12.3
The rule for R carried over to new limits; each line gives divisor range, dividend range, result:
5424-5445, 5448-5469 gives 1.00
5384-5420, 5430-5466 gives 0.97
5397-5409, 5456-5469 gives 0.98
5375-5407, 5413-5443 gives 0.98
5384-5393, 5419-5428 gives 0.98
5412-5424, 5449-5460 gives 0.99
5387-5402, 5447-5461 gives 0.96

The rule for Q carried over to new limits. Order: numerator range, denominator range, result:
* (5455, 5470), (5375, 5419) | 0.98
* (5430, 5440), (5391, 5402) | 0.97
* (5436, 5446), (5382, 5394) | 0.95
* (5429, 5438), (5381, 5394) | 0.98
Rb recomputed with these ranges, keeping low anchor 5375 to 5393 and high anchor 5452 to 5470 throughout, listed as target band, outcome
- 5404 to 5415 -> 0.2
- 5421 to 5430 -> 0.0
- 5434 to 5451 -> 0.4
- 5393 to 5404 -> -0.1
